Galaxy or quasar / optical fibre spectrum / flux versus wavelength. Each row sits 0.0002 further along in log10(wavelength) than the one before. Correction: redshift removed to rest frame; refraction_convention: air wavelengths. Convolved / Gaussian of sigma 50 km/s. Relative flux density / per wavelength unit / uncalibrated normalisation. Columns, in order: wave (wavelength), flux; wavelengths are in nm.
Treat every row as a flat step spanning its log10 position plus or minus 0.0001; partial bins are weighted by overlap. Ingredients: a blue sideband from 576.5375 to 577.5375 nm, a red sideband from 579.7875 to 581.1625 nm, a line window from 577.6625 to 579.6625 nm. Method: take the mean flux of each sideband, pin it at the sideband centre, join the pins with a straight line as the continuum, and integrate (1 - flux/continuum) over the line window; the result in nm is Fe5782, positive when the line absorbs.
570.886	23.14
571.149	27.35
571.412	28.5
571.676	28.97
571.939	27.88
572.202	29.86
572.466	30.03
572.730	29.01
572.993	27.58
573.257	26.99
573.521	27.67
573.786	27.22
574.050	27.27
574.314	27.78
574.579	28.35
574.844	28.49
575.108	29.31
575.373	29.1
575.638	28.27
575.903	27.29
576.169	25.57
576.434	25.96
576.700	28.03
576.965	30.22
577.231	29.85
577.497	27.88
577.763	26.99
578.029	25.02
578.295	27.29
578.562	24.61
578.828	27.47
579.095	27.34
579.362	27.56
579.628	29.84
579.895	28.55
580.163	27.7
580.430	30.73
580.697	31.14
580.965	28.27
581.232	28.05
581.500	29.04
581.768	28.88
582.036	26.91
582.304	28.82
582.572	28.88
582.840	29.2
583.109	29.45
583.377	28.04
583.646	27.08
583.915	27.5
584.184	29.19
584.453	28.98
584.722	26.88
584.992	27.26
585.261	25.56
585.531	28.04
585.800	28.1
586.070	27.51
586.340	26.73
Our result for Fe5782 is 0.15 nm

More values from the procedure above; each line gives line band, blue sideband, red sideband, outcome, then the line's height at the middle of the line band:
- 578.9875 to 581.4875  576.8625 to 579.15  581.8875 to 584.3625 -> -0.09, 27.8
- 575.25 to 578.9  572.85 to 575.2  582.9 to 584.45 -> 0.08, 28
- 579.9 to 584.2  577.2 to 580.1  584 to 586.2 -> -0.17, 27.6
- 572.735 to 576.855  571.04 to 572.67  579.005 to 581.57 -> 0.16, 28.8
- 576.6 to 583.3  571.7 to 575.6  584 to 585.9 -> -0.08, 28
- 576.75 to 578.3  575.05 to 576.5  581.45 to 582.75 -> -0.01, 27.8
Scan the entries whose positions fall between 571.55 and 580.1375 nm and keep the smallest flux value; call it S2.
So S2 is 24.61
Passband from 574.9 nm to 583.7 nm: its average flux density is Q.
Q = 28.1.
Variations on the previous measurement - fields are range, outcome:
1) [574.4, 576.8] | 27.8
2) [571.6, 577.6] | 28.2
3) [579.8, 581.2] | 29.2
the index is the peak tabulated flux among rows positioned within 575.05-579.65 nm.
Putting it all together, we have 30.22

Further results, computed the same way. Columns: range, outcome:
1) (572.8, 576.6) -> 29.31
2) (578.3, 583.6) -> 31.14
